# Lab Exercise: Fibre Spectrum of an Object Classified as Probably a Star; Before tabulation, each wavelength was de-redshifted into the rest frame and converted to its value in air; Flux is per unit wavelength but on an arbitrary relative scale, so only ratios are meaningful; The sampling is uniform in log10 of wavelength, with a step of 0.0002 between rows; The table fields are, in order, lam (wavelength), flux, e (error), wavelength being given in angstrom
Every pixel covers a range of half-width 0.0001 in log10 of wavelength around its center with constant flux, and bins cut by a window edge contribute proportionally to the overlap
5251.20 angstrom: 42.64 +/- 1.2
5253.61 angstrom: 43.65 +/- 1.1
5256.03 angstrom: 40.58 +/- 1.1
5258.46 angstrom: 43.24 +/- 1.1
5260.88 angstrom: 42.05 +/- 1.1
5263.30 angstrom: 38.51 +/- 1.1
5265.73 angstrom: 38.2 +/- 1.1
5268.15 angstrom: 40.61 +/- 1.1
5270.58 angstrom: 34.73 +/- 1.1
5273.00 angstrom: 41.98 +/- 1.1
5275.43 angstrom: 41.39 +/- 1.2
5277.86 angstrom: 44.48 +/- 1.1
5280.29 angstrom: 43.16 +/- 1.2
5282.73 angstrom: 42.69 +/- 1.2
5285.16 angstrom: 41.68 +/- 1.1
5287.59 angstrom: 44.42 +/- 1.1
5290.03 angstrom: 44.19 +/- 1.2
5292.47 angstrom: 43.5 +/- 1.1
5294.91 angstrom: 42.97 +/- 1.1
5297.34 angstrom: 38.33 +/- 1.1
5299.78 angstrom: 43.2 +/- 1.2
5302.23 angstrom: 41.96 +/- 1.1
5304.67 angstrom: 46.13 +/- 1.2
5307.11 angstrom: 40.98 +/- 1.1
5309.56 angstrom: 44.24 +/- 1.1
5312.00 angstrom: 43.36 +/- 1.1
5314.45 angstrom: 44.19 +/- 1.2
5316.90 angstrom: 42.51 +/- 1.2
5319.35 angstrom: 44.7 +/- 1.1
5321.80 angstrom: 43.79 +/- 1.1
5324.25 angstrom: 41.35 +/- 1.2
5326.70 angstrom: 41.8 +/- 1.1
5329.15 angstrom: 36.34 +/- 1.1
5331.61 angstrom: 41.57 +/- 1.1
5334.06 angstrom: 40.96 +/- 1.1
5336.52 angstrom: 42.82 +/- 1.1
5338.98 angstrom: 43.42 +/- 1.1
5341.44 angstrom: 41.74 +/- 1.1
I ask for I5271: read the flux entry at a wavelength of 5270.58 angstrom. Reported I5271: 34.73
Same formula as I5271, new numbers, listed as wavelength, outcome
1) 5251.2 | 42.64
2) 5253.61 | 43.65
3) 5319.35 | 44.7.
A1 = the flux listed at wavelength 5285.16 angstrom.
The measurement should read 41.68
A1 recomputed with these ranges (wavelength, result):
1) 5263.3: 38.51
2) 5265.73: 38.2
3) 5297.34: 38.33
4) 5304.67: 46.13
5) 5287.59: 44.42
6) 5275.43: 41.39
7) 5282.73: 42.69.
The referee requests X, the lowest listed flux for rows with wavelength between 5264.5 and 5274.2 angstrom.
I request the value 34.73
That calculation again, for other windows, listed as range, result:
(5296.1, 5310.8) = 38.33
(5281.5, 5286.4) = 41.68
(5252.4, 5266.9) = 38.2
